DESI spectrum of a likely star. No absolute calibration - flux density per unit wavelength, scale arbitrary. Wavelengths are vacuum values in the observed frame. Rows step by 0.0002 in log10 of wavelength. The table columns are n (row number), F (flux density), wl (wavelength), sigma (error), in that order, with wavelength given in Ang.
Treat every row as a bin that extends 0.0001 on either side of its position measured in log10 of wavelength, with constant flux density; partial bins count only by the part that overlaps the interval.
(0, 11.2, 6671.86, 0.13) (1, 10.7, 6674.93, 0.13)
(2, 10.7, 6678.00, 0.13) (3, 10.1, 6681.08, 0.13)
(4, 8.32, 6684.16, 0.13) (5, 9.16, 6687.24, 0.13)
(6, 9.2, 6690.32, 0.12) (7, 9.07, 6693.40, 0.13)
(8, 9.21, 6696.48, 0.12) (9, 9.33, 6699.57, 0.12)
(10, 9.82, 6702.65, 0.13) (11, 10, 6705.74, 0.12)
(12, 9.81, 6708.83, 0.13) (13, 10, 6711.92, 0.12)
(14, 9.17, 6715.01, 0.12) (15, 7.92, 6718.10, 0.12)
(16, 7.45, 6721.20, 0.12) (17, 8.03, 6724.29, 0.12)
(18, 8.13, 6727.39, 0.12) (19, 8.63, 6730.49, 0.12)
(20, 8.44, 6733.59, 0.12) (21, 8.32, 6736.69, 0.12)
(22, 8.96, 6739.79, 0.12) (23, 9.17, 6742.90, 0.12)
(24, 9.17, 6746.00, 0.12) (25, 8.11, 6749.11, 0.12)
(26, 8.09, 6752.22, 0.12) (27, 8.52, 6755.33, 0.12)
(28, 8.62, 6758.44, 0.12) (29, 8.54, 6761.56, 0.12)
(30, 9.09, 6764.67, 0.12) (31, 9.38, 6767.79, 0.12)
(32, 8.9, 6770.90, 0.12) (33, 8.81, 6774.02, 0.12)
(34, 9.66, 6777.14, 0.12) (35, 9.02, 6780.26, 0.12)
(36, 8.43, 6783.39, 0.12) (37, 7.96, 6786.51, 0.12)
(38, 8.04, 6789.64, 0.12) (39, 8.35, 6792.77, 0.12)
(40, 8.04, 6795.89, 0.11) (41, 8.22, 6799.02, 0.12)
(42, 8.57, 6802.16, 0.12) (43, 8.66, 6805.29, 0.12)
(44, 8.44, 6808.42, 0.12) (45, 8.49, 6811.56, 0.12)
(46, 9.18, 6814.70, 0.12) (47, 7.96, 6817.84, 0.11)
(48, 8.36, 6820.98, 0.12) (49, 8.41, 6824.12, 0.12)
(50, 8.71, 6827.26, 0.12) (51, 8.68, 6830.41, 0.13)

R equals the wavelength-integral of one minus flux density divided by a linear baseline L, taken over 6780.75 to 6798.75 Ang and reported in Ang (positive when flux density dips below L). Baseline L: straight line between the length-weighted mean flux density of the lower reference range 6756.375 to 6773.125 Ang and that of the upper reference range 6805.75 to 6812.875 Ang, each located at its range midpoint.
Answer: 0.9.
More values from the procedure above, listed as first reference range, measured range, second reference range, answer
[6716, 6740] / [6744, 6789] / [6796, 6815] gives -2.0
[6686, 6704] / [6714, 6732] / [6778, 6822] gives 1.7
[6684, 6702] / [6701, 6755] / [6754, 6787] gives 1.4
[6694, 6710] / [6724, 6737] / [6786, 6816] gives 1.3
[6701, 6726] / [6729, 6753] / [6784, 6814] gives 0.5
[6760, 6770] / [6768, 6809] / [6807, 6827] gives 0.9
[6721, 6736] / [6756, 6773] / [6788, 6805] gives -1.3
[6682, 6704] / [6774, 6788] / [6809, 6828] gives -0.1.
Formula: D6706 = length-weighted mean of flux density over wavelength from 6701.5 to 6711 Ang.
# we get 9.88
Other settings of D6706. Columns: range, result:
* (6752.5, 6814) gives 8.61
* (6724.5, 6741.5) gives 8.46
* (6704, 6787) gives 8.77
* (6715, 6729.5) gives 8.05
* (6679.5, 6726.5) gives 9.09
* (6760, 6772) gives 8.98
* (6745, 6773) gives 8.71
